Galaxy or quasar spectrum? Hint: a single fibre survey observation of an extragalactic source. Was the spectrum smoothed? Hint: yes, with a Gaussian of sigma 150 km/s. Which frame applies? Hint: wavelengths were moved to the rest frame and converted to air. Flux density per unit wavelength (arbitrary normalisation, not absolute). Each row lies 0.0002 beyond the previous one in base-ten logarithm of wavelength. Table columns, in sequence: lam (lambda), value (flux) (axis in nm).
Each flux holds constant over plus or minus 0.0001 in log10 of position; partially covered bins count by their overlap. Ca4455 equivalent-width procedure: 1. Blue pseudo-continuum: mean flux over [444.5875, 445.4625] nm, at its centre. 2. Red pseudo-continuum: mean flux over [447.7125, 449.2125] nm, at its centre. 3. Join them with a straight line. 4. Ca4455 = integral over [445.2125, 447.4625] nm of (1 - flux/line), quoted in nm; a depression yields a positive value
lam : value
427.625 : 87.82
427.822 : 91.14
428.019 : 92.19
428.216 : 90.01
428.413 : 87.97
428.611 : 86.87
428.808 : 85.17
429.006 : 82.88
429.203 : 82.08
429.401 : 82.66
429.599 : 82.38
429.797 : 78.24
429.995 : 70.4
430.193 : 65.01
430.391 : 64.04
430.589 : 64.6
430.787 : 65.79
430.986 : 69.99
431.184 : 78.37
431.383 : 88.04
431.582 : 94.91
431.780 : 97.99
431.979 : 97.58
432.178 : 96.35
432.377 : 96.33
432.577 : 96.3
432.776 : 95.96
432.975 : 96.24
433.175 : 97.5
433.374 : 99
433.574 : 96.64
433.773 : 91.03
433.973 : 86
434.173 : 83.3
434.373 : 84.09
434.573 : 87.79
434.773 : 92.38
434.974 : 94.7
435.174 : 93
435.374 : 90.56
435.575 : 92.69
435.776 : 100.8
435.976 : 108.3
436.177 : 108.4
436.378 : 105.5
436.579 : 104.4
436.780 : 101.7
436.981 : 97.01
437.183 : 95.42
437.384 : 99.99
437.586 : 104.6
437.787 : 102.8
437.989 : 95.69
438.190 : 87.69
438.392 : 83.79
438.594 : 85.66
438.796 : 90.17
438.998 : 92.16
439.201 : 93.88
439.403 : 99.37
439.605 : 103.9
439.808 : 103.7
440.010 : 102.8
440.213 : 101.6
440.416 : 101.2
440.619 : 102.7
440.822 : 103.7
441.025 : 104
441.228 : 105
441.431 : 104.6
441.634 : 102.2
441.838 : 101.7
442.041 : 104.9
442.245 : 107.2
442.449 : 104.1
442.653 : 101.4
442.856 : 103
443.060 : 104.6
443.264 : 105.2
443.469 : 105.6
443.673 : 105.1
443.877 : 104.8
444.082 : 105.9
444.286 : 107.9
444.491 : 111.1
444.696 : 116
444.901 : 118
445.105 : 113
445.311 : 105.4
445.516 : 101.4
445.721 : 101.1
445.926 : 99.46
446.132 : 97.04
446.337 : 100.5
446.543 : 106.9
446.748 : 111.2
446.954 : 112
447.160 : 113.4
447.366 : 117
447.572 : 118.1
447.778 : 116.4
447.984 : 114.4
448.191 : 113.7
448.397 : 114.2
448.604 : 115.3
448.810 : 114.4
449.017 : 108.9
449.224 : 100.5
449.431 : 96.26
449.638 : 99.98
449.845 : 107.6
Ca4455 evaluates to 0.13 nm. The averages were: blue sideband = 112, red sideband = 113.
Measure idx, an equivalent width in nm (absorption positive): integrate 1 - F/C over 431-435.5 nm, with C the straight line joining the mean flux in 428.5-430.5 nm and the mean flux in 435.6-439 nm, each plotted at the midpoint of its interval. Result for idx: -0.24 nm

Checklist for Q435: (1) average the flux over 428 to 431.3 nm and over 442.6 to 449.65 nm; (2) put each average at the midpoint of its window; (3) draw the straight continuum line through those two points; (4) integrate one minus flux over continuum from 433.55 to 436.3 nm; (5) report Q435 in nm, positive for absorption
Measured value -0.19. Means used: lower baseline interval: 77.8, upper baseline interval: 108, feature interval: 93.6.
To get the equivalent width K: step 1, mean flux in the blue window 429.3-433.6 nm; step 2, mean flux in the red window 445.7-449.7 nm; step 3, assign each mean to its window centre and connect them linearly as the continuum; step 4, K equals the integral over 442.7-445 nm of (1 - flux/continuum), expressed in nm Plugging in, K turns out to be -0.102 nm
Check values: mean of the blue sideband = 85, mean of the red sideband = 109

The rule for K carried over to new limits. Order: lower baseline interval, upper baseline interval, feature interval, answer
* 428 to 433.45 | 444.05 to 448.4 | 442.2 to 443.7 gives 0.00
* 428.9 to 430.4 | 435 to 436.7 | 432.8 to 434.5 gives 0.00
